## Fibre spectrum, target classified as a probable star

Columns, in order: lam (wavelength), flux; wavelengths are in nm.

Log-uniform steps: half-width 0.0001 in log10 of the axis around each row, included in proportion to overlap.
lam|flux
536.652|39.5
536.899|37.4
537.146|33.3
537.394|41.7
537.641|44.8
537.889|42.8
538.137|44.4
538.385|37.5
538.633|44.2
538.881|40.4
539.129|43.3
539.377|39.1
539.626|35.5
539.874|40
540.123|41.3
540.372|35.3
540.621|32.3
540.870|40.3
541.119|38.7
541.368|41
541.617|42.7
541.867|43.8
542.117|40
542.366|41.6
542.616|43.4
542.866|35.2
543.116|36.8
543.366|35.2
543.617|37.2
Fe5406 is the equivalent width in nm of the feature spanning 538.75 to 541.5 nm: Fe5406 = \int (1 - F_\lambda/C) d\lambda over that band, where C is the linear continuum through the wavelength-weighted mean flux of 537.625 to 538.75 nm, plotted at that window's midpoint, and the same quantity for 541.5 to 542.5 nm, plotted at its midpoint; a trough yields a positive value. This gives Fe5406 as 0.22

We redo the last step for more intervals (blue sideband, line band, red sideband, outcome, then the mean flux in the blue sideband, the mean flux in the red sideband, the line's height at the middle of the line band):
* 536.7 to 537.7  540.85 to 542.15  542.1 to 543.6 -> -0.09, 39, 38.5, 38.6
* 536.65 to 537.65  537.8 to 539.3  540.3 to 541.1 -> -0.17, 38.7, 36.4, 37.8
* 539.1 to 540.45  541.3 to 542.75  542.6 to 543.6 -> -0.17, 38.9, 37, 37.6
